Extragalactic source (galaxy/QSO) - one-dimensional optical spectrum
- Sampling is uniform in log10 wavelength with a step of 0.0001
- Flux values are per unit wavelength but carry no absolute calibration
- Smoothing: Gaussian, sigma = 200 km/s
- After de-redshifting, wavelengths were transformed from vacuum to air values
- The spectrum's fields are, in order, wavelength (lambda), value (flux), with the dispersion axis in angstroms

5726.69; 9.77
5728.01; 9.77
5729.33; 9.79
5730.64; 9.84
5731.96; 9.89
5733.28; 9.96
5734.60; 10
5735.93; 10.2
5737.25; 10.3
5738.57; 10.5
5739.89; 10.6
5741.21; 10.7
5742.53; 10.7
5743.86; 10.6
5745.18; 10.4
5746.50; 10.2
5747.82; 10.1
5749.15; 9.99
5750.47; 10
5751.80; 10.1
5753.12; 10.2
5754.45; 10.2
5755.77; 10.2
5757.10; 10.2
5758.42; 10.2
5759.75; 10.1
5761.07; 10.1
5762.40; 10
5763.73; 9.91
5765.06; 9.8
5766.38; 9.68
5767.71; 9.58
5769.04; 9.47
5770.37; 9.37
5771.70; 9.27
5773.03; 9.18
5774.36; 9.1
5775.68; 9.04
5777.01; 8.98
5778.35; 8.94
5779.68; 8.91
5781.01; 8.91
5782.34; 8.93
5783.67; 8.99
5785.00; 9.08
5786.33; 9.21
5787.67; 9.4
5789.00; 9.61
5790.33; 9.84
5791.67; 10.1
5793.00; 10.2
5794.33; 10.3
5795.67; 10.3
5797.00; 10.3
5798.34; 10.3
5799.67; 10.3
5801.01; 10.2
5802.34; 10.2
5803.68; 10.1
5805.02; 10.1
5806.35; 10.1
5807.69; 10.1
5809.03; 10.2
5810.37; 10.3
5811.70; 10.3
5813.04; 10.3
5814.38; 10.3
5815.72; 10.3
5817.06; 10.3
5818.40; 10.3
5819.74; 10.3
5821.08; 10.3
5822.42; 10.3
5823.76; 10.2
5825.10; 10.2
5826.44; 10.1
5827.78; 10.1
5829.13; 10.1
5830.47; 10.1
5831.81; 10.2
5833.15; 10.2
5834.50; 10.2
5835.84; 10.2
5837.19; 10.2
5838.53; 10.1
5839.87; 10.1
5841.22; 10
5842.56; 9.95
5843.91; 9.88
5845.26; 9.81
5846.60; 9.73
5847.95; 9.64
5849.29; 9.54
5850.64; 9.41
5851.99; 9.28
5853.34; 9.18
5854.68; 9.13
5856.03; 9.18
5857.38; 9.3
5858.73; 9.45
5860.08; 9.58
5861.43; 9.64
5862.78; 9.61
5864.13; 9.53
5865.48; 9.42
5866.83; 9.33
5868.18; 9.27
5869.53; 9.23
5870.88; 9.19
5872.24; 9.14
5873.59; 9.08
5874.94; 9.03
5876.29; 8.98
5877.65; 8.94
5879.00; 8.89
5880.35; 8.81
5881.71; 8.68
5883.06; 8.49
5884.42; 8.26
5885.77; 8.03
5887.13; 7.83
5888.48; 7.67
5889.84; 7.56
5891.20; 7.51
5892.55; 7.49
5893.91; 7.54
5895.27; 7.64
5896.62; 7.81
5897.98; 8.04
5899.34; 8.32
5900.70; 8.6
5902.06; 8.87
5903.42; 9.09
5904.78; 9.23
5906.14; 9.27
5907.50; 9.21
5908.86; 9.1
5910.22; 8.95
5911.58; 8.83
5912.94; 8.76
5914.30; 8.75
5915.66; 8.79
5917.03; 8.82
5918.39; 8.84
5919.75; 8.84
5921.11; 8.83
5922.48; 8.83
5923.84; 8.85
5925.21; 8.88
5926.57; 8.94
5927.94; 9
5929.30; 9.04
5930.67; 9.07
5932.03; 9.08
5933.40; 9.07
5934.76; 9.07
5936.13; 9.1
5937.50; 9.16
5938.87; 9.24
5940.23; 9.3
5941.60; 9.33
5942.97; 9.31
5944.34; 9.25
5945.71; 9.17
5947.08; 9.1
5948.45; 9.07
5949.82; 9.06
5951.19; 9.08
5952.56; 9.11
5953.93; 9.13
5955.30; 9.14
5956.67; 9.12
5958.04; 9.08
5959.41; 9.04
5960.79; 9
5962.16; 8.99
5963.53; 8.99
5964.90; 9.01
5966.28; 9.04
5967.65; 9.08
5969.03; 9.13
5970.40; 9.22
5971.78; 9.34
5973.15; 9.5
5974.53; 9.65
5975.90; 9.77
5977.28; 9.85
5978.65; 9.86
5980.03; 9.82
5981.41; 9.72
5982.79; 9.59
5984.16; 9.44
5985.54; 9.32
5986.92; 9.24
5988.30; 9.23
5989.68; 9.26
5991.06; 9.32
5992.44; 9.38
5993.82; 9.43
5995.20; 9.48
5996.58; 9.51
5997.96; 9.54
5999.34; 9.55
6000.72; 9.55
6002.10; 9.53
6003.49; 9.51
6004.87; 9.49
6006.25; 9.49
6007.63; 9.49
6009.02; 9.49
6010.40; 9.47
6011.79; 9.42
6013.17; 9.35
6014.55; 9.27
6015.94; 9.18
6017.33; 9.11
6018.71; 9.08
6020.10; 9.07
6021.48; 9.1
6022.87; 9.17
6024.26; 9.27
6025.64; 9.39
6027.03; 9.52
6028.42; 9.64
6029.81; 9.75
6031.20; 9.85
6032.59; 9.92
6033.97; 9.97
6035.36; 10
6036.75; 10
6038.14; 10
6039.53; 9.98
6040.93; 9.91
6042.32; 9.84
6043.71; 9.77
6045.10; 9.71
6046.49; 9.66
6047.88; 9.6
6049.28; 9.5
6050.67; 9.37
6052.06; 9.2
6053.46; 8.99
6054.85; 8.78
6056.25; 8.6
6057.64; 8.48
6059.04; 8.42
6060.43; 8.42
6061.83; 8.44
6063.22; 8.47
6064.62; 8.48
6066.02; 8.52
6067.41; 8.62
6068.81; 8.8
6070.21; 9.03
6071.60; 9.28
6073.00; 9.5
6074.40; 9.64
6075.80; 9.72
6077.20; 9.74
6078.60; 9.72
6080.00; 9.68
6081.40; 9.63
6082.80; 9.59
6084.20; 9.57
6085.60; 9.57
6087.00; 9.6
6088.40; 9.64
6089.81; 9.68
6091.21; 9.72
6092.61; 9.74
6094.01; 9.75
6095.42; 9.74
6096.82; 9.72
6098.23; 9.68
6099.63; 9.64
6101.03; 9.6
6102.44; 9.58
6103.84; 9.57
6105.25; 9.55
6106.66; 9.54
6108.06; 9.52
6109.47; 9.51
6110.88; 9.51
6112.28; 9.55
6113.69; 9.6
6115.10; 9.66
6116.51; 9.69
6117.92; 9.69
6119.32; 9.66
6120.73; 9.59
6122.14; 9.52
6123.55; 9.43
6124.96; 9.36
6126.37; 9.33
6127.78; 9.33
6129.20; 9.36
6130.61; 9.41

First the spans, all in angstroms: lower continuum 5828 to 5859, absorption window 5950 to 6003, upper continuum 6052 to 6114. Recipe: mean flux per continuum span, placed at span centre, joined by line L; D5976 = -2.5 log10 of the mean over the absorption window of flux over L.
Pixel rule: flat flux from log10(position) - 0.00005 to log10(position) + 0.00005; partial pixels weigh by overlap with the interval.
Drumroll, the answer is 0.02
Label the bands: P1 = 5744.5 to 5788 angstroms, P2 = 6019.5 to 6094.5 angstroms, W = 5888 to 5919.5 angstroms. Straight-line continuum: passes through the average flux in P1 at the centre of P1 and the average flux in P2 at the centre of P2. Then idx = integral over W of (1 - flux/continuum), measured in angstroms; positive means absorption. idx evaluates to 3.4 angstroms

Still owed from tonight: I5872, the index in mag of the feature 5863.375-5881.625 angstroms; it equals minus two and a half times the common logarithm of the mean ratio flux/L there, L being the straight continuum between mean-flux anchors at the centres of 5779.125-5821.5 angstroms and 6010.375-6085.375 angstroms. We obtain 0.07 mag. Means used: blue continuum 9.95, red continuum 9.34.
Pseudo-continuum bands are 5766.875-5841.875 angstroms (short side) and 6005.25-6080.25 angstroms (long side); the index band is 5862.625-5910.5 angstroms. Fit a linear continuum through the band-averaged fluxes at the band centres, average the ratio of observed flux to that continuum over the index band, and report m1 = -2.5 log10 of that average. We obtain 0.12 mag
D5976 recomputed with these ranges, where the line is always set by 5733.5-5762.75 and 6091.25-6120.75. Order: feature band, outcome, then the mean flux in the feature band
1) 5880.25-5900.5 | 0.25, 7.97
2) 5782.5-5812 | 0.02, 9.96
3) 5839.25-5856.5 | 0.05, 9.6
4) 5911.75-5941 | 0.11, 8.96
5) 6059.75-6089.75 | 0.05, 9.23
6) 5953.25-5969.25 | 0.09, 9.06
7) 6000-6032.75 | 0.04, 9.41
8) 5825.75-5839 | 0.00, 10.1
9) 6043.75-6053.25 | 0.03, 9.5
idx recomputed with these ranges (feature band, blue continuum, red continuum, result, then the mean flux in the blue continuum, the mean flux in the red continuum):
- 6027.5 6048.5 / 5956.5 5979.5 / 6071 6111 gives -0.8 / 9.28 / 9.62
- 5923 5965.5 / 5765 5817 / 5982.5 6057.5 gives 2.1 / 9.74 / 9.46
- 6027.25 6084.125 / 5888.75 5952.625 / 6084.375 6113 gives 0.4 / 8.79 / 9.62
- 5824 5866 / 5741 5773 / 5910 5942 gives -1.4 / 10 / 8.97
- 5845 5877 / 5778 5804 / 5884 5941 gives -0.9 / 9.71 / 8.65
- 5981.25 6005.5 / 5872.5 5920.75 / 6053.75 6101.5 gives -1.4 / 8.54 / 9.27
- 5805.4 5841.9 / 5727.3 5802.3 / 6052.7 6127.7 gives -1.6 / 9.86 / 9.36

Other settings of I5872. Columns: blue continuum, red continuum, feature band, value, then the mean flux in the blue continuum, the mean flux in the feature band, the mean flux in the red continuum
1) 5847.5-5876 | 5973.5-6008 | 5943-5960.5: 0.04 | 9.34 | 9.12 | 9.52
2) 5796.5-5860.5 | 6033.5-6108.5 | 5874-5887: 0.14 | 10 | 8.65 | 9.41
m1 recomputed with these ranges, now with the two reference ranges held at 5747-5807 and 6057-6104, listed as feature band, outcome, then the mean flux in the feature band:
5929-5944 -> 0.042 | 9.16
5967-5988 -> -0.003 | 9.5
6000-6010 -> -0.009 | 9.51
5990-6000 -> -0.001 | 9.45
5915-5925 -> 0.086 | 8.82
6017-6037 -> -0.014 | 9.52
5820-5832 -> -0.054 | 10.2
